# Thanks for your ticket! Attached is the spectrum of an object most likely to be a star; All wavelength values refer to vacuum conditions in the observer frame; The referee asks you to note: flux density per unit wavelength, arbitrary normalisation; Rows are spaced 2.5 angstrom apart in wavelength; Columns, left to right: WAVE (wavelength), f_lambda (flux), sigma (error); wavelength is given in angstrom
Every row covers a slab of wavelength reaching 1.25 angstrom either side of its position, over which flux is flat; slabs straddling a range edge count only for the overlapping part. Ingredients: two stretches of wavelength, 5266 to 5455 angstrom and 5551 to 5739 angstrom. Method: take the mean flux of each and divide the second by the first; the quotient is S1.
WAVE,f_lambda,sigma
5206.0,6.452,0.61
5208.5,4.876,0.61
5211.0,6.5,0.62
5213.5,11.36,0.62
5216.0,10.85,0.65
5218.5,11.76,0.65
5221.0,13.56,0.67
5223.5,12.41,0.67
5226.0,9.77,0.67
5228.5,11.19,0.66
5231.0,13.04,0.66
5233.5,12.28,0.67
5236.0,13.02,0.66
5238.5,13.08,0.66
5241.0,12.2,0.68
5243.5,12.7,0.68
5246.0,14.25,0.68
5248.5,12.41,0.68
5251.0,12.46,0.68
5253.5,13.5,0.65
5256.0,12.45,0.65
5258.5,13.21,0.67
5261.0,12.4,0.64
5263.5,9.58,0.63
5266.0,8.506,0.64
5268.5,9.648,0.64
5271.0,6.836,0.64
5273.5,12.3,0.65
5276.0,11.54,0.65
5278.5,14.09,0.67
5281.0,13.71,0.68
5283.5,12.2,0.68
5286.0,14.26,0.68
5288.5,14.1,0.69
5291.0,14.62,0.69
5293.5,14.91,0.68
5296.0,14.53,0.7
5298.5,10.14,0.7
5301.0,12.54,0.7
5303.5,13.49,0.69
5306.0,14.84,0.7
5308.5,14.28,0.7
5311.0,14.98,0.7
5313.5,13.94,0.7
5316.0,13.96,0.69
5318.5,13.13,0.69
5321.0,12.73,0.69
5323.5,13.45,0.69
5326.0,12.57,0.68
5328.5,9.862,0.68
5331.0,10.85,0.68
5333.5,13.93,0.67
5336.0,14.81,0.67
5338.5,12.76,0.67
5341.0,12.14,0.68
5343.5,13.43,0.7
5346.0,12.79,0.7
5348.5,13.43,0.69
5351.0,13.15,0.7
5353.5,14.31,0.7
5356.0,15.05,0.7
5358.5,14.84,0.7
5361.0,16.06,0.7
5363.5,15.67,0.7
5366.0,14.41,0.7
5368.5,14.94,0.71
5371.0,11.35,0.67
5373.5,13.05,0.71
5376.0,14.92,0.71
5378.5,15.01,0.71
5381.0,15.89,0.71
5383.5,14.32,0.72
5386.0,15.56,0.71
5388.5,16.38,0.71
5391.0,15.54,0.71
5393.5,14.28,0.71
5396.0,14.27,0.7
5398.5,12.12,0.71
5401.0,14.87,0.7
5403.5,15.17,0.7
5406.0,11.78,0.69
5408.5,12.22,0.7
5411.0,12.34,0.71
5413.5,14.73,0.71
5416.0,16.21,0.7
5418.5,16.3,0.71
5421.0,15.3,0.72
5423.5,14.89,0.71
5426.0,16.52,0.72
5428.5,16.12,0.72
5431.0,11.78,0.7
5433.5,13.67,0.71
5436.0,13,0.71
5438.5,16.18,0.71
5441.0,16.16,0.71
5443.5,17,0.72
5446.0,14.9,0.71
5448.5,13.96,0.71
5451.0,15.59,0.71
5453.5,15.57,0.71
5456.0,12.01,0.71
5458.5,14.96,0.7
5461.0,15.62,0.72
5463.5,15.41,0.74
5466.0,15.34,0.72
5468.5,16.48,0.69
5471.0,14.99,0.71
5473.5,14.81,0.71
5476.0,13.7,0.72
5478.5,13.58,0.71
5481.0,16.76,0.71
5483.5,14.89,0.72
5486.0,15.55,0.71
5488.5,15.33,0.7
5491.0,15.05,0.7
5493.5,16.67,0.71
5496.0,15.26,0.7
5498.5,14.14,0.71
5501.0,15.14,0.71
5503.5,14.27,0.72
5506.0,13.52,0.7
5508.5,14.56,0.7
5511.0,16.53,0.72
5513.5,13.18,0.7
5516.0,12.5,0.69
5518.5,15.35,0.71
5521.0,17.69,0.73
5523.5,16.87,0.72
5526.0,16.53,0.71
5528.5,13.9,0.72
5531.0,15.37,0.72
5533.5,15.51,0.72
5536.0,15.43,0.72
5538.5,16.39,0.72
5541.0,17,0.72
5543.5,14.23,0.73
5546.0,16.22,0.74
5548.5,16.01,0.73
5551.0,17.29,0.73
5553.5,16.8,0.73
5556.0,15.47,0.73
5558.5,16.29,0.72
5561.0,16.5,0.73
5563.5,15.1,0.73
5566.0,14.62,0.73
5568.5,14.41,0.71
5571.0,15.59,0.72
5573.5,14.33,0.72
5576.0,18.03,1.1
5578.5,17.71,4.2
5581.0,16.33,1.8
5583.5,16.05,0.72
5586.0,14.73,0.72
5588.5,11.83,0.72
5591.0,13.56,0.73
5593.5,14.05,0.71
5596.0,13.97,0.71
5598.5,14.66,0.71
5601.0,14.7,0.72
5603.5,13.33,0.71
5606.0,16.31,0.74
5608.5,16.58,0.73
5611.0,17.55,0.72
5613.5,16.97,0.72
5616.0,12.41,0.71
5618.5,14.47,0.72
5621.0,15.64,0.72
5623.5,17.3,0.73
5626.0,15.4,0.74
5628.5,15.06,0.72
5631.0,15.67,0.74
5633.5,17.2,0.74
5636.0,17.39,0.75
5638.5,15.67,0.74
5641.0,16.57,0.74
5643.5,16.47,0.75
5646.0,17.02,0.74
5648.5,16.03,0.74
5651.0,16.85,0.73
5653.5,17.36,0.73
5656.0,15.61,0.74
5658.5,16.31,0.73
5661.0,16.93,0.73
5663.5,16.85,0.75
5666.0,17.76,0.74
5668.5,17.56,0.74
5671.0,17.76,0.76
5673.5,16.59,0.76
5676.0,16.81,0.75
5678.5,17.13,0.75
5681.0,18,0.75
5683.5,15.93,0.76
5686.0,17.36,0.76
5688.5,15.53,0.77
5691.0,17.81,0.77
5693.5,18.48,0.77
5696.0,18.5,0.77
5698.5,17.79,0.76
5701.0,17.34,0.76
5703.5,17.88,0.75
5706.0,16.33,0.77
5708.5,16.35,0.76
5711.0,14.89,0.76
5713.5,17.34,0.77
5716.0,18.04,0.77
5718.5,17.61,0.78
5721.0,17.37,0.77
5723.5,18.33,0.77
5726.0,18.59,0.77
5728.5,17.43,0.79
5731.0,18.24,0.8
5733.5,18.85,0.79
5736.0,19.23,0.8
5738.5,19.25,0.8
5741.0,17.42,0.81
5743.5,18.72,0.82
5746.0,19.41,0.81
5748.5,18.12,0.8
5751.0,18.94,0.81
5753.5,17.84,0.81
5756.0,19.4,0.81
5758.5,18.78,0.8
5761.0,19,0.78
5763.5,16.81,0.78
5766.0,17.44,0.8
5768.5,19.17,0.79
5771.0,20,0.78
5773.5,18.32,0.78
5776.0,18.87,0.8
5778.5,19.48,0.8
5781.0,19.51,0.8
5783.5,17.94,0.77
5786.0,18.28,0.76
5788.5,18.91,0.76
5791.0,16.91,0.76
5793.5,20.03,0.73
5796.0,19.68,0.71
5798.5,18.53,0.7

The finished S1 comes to 1.19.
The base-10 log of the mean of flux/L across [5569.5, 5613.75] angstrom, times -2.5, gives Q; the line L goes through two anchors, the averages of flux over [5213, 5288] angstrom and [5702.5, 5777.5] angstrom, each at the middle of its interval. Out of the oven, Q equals 0.068 mag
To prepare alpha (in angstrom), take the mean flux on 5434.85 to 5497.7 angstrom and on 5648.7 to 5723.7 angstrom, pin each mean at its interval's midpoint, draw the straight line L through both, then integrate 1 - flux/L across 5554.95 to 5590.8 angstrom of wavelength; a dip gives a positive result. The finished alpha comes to 1.5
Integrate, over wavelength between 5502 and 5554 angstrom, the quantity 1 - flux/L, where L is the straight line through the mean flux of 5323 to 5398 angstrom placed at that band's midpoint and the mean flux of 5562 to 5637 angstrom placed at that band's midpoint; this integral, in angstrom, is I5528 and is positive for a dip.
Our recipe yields -1.8 angstrom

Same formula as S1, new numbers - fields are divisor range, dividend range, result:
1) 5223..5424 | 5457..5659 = 1.16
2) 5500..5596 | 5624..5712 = 1.09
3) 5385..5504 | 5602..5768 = 1.15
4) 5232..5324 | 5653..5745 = 1.37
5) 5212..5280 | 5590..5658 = 1.33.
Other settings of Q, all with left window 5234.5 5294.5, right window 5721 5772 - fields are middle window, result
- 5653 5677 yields 0.034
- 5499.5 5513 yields 0.055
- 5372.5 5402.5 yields -0.056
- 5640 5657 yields 0.045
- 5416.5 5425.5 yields -0.091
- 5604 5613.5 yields 0.014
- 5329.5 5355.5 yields 0.017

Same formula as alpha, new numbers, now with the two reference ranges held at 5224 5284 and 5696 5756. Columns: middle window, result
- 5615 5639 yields 1.5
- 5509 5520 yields 0.6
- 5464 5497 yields -1.0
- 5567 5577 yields 0.3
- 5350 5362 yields -1.3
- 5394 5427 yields -1.0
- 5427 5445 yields -0.8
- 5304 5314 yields -1.5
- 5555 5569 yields 0.3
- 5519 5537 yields -0.6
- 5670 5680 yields 0.1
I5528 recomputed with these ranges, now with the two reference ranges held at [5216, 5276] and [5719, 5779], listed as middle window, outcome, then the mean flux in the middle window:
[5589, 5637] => 4.0 angstrom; 15.3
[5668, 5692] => 0.8 angstrom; 17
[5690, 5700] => -0.2 angstrom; 18.1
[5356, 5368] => -1.7 angstrom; 15.2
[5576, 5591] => 0.8 angstrom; 15.4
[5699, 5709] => 0.5 angstrom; 17.1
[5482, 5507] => 0.2 angstrom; 15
